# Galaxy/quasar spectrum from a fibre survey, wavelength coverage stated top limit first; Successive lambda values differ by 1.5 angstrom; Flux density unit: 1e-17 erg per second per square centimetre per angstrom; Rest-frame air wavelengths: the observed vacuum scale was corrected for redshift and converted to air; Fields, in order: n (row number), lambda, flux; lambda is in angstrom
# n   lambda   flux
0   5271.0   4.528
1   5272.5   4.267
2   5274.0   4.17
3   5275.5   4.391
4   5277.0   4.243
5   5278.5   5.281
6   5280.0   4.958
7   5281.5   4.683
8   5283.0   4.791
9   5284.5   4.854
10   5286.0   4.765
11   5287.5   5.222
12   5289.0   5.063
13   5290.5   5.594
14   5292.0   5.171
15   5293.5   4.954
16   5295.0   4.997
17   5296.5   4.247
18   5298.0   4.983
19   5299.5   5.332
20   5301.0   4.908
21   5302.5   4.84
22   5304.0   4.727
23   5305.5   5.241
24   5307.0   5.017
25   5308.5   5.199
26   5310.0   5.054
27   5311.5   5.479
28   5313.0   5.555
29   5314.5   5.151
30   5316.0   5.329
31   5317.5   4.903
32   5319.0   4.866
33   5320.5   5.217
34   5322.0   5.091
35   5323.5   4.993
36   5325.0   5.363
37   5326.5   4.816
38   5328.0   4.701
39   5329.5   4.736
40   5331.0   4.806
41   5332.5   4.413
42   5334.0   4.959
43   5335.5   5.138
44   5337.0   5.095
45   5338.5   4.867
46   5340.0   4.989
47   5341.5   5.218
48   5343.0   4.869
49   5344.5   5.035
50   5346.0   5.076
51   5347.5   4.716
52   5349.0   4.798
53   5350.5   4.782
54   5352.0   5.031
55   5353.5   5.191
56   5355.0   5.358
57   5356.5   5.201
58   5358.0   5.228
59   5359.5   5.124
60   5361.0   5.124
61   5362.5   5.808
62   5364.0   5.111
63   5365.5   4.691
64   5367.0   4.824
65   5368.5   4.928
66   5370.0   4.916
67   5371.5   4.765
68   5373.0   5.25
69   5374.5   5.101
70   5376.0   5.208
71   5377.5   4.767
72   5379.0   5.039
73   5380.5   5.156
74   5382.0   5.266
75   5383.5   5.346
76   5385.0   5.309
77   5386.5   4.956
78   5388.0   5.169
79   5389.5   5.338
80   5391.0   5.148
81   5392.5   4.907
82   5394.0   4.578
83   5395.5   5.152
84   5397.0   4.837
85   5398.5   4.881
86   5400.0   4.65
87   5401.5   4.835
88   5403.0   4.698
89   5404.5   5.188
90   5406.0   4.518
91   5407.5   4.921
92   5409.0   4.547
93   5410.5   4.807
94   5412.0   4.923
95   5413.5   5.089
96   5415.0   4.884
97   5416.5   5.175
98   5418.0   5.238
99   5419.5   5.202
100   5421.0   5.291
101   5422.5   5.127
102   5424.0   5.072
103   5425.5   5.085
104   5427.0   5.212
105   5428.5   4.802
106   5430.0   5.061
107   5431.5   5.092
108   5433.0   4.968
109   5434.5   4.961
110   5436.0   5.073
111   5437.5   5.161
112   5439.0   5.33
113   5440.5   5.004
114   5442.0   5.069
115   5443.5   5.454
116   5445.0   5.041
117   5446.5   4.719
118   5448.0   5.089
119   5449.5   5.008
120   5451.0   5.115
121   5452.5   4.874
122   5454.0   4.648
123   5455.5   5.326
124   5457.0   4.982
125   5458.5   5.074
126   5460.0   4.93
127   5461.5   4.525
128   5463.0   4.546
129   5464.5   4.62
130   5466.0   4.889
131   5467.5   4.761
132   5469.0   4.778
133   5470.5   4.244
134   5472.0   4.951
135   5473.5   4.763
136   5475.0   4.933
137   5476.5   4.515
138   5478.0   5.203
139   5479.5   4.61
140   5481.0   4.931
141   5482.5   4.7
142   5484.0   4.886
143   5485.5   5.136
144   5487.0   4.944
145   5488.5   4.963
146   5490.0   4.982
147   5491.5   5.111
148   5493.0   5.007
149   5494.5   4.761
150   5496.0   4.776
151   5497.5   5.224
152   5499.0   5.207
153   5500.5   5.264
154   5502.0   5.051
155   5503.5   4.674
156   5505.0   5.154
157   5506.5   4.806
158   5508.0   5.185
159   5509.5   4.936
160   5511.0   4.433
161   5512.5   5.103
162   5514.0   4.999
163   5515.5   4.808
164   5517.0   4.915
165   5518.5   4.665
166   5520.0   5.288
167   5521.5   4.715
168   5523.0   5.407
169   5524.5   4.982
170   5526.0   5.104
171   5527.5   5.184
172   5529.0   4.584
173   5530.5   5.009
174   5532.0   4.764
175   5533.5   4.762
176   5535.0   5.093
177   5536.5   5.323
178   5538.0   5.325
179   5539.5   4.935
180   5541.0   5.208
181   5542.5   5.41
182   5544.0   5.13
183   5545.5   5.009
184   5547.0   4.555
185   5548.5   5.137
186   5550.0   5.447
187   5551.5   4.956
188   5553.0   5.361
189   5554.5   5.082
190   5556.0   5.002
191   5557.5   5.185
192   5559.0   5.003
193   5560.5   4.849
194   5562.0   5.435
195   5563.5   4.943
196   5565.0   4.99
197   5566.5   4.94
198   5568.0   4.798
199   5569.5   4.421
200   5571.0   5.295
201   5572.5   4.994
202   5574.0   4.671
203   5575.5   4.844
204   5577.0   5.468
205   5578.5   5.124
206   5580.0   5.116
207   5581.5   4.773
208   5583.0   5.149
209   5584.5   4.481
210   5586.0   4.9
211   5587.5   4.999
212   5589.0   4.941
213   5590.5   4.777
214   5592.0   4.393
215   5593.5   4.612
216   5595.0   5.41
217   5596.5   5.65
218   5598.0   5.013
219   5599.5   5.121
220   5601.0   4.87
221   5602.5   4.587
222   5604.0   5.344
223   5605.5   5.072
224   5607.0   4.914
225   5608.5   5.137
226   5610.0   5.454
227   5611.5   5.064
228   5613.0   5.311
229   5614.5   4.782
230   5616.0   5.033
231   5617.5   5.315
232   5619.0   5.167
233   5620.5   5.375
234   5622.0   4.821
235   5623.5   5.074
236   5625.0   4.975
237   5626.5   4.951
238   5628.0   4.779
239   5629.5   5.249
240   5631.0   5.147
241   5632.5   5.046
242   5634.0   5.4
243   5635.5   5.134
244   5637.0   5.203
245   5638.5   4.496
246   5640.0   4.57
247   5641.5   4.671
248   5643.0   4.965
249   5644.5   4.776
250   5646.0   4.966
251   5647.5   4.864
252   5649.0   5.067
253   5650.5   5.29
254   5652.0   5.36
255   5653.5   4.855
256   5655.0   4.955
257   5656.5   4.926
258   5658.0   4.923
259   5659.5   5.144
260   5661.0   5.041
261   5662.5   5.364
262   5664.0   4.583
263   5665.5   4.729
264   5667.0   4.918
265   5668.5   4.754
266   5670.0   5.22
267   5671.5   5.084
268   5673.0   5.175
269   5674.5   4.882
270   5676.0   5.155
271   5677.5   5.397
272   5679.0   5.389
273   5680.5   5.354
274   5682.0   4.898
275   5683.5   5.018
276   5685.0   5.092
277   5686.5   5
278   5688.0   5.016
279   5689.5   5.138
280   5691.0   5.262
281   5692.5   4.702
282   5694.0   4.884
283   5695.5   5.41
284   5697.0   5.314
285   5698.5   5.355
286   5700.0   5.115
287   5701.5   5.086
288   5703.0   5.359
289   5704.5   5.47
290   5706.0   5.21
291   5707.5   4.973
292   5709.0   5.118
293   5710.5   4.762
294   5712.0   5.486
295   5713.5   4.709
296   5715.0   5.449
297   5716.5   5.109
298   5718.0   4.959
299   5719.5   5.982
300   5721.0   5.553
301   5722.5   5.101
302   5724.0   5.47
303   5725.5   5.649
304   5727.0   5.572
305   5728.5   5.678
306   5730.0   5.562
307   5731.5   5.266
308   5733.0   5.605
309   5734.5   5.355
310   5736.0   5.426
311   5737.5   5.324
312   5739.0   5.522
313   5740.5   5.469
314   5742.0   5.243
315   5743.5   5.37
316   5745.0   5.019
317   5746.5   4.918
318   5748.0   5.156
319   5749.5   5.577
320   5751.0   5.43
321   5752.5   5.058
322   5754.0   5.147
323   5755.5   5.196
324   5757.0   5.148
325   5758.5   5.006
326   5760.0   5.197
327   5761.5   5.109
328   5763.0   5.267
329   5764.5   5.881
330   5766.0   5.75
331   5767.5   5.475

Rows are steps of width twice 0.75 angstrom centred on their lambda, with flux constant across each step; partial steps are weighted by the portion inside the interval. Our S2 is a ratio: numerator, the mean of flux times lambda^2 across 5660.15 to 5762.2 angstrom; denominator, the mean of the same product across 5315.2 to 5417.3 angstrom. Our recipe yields 1.18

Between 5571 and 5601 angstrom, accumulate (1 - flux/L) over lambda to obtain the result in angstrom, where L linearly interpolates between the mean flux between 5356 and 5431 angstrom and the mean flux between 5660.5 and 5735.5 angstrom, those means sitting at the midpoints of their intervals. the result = 0.9 angstrom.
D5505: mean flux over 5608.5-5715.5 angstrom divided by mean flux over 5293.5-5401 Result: 1.0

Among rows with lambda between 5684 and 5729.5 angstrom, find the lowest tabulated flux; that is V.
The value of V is 4.702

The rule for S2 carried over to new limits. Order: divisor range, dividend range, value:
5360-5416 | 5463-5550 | 1.04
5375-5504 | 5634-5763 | 1.14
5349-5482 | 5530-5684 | 1.08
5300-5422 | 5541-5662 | 1.09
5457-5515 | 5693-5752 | 1.18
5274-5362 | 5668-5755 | 1.21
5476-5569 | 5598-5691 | 1.05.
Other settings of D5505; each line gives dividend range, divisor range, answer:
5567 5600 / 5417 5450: 0.97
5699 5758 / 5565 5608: 1.07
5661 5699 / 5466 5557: 1.02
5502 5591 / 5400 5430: 1.00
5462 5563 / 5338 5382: 0.98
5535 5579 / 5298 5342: 1.01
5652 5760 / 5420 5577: 1.04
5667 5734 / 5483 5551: 1.04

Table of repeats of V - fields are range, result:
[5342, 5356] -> 4.716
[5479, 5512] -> 4.433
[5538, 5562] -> 4.555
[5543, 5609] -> 4.393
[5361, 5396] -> 4.578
